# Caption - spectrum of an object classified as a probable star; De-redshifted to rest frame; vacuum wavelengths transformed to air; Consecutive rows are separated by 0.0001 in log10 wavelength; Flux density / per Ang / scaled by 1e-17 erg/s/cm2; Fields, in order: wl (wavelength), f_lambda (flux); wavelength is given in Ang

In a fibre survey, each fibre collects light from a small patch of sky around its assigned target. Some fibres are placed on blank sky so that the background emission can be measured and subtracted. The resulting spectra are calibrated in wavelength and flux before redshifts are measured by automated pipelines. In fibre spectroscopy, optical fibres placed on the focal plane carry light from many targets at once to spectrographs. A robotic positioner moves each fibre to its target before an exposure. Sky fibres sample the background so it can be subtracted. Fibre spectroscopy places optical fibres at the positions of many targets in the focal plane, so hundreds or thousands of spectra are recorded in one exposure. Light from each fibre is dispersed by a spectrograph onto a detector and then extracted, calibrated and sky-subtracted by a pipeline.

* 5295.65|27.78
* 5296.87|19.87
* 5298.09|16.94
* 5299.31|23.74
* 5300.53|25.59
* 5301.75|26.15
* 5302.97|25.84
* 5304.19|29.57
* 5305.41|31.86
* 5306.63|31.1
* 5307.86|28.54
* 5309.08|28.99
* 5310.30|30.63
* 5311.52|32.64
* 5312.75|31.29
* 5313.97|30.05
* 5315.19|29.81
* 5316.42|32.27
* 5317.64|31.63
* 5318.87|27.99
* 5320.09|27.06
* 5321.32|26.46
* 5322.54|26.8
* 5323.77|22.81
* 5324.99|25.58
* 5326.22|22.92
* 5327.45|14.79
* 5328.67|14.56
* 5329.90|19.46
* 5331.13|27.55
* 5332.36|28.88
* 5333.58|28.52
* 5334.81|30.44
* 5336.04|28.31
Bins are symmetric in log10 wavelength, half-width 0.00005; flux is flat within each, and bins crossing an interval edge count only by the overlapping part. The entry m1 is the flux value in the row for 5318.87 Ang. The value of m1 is 27.99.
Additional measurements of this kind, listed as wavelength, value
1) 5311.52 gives 32.64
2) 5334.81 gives 30.44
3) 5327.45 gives 14.79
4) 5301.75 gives 26.15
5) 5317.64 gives 31.63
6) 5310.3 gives 30.63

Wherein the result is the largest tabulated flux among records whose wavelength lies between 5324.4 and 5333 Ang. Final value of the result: 28.88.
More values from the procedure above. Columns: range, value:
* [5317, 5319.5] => 31.63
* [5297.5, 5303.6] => 26.15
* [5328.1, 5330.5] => 19.46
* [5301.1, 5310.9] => 31.86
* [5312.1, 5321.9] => 32.27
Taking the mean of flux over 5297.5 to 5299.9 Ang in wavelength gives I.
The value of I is 20.3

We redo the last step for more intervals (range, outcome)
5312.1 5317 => 30.8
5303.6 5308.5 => 30.2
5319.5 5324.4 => 25.8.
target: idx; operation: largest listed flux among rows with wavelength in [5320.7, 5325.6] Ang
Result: 26.8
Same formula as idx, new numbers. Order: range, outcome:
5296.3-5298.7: 19.87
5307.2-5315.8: 32.64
